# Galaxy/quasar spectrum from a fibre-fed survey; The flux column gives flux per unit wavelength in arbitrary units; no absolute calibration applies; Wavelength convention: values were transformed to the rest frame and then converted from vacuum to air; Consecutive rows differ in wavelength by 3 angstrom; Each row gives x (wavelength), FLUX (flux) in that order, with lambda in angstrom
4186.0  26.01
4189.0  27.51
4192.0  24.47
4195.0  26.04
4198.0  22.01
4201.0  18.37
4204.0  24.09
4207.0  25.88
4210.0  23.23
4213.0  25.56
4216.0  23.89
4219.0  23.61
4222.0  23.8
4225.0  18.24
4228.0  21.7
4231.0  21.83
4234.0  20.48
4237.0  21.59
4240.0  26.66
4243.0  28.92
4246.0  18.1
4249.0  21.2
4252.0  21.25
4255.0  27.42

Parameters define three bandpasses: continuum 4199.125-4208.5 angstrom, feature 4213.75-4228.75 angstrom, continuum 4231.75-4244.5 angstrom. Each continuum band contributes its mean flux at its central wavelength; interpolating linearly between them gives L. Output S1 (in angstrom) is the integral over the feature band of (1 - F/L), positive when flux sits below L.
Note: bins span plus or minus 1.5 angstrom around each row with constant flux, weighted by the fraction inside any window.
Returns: 0.7 angstrom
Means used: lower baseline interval 22.7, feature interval 22.4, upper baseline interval 24.3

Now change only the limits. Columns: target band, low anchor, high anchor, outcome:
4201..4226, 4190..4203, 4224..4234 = -1.8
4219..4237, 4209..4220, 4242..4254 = 1.5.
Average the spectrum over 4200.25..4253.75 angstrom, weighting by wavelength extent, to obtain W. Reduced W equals 22.8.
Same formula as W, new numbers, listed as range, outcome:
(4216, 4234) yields 21.9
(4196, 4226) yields 23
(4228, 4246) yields 23.2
